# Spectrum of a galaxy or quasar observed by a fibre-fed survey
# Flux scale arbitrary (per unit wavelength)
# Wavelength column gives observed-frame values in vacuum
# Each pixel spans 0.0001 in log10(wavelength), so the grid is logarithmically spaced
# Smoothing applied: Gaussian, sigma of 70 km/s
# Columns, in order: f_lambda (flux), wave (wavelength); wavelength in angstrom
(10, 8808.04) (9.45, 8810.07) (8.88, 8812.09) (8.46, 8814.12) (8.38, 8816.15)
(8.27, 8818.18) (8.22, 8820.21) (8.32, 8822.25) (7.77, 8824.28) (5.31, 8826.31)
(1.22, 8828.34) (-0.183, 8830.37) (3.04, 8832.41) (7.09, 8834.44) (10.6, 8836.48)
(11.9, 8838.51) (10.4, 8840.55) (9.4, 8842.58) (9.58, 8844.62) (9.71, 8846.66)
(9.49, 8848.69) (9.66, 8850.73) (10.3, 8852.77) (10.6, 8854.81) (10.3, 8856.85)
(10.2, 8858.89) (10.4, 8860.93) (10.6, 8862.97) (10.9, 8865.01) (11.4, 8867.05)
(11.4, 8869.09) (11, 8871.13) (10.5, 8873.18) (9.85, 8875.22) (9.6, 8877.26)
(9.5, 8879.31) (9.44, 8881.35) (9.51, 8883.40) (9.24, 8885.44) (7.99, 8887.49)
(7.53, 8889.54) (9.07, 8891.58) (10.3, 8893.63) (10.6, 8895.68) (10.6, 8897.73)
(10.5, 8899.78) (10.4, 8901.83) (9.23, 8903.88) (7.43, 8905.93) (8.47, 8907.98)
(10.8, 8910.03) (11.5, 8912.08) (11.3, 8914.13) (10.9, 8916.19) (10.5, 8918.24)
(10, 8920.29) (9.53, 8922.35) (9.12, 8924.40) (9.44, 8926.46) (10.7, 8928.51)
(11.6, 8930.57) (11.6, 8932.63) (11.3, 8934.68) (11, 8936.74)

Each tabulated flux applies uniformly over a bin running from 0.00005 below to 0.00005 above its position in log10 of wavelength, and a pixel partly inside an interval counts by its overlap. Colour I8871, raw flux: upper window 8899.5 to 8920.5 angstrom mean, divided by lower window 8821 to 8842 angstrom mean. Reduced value 1.52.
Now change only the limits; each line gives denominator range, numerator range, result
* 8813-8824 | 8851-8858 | 1.24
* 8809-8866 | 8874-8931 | 1.15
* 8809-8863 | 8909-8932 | 1.25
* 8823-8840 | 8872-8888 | 1.58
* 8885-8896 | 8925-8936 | 1.20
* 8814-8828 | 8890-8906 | 1.32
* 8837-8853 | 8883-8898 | 0.92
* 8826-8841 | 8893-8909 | 1.60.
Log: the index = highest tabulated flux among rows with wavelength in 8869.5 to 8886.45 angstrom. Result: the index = 11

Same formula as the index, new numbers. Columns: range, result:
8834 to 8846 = 11.9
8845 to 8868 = 11.4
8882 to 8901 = 10.6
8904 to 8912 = 10.8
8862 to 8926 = 11.5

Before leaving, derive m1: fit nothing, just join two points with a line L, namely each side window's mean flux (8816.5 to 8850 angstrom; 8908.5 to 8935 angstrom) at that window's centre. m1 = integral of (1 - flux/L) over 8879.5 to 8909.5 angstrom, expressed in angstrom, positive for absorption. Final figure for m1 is 0.9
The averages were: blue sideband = 7.55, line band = 9.34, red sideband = 10.6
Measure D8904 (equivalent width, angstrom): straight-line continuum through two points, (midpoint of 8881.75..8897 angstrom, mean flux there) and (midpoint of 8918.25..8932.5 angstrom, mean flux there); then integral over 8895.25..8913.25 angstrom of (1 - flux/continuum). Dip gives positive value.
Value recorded -0.6 angstrom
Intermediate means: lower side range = 9.21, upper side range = 10.2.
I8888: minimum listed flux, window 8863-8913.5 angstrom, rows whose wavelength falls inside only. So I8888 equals 7.43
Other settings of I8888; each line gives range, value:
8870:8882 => 9.44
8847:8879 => 9.49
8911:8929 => 9.12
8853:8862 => 10.2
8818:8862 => -0.183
